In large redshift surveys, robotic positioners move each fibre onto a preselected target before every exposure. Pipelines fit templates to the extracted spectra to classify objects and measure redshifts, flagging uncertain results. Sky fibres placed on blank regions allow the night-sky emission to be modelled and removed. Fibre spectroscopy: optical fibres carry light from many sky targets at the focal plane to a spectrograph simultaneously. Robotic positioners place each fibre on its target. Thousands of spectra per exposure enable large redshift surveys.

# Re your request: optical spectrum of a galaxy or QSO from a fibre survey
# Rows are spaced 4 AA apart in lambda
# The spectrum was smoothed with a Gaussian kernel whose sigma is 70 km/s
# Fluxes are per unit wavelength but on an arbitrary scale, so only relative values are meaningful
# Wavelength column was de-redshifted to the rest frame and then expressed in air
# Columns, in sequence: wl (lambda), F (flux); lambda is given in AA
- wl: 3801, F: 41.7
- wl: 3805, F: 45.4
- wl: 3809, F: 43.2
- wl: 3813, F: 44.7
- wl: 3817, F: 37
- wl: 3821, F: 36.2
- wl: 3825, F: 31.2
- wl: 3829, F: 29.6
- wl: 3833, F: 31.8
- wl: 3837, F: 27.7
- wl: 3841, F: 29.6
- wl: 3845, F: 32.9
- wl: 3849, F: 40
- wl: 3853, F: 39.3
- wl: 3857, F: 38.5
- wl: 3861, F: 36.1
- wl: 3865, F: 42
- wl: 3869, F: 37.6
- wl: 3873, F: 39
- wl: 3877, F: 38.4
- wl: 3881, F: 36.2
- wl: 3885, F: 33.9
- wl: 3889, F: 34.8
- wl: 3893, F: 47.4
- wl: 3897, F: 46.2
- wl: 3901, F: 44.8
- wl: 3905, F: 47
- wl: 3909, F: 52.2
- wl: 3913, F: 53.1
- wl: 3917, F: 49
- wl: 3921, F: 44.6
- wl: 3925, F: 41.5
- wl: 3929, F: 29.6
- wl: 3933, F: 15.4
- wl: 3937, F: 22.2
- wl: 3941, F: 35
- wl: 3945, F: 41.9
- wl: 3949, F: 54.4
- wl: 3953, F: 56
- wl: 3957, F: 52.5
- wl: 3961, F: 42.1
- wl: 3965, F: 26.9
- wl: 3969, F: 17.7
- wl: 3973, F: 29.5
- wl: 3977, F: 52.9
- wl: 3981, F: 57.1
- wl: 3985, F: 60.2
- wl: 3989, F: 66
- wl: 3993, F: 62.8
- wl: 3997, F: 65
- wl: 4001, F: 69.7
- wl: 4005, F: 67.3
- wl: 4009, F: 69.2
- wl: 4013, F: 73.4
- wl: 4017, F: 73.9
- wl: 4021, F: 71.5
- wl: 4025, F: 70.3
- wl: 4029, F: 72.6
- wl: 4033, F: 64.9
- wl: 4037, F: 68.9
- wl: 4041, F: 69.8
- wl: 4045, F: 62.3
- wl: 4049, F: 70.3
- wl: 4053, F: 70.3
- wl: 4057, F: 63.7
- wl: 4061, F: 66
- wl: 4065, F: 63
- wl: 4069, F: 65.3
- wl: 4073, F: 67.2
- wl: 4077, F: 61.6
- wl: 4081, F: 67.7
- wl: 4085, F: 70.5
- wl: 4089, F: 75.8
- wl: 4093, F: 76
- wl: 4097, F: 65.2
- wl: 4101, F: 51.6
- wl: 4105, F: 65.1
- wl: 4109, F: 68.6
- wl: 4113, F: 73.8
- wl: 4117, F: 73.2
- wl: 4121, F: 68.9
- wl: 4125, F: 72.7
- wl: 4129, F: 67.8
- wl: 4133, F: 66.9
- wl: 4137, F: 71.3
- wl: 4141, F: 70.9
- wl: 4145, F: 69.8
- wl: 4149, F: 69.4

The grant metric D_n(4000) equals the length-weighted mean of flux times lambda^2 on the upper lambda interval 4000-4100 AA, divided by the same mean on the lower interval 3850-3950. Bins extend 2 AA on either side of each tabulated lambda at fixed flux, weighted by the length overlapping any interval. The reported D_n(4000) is 1.9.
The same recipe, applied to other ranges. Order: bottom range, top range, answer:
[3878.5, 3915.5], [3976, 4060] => 1.62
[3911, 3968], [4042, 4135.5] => 1.83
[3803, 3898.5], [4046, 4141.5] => 2.05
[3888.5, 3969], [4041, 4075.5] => 1.71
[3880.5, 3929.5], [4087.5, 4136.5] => 1.74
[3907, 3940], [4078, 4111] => 1.92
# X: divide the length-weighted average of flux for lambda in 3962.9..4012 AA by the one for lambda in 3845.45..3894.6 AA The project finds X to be 1.4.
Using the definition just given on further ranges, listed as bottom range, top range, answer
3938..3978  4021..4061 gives 1.70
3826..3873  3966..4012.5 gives 1.60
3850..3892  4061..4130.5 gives 1.79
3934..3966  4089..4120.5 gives 1.66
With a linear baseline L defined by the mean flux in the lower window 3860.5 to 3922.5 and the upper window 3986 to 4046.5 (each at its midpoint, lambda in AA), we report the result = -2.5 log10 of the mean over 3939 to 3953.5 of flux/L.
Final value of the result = 0.18 mag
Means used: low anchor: 42.8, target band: 45.9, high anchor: 68.4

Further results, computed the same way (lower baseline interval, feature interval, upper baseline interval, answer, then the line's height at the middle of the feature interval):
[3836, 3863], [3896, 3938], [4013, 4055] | 0.16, 47.8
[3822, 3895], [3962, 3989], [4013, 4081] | 0.30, 55.7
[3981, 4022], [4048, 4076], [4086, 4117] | 0.03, 68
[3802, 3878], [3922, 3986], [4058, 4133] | 0.28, 50.6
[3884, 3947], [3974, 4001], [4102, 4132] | -0.19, 50.5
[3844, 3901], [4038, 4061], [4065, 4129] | -0.09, 61.9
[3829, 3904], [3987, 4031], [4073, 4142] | -0.23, 55.9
